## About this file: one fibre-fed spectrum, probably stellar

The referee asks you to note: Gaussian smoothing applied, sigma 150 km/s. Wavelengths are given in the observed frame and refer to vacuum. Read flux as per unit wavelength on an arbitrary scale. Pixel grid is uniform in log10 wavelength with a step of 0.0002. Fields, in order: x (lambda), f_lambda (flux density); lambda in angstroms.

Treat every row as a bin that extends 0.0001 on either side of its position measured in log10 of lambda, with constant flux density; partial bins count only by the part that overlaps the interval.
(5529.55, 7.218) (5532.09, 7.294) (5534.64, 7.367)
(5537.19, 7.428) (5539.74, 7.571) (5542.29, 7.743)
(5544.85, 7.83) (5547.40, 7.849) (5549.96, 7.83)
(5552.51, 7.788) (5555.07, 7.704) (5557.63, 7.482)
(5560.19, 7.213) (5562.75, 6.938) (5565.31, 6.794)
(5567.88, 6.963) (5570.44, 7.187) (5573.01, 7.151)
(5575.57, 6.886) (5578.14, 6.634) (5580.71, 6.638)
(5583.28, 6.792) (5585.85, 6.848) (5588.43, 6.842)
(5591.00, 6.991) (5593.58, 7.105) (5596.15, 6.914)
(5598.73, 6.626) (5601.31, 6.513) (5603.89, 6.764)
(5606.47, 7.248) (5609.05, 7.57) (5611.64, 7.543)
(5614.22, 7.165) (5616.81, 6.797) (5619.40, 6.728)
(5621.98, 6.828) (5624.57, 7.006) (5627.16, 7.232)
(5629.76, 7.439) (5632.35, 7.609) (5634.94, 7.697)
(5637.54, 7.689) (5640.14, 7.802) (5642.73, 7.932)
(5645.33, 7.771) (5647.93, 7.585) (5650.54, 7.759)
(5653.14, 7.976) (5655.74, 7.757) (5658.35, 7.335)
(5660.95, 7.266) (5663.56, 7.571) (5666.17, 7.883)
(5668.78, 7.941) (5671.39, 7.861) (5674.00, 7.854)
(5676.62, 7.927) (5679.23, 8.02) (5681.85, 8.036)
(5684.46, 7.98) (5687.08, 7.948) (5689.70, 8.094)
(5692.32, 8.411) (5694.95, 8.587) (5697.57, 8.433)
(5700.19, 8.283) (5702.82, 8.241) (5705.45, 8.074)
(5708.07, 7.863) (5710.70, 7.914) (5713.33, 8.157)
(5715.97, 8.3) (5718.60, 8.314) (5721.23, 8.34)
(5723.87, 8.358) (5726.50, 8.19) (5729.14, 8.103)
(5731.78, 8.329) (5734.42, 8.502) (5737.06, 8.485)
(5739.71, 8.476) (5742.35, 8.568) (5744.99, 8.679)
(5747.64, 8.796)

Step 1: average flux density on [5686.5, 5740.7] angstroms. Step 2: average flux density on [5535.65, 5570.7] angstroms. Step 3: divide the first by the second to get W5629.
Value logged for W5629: 1.11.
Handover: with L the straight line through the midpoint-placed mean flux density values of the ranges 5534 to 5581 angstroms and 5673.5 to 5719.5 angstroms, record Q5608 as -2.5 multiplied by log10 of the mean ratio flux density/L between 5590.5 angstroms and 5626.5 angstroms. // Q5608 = 0.094 mag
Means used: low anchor 7.33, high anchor 8.14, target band 6.99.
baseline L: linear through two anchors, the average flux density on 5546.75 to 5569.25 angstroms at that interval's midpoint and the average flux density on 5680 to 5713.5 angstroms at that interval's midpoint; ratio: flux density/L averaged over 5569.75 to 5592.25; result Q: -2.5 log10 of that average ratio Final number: 0.10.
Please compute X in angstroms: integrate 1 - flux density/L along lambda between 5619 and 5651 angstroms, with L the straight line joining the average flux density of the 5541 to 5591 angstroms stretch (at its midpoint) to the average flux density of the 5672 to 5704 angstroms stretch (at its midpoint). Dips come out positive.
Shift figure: 1.1 angstroms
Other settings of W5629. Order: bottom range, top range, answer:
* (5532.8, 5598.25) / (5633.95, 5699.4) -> 1.09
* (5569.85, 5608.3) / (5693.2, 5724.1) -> 1.20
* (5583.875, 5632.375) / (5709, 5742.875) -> 1.18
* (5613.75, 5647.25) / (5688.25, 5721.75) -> 1.12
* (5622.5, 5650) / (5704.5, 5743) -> 1.09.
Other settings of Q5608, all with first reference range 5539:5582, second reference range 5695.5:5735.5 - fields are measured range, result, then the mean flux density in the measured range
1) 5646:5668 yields 0.032 mag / 7.65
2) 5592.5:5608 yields 0.101 mag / 6.87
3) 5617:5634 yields 0.082 mag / 7.13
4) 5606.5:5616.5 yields 0.039 mag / 7.34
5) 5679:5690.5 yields 0.005 mag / 8.01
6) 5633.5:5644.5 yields -0.001 mag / 7.78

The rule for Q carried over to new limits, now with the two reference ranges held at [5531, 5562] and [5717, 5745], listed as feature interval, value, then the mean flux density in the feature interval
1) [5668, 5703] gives 0.010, 8.11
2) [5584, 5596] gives 0.123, 6.94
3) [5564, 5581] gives 0.117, 6.91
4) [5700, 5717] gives 0.024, 8.1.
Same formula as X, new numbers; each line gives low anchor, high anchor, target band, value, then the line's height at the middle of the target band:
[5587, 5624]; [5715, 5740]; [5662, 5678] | -0.3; 7.69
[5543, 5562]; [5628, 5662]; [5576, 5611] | 3.5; 7.65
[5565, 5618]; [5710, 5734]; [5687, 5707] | -0.7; 7.99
